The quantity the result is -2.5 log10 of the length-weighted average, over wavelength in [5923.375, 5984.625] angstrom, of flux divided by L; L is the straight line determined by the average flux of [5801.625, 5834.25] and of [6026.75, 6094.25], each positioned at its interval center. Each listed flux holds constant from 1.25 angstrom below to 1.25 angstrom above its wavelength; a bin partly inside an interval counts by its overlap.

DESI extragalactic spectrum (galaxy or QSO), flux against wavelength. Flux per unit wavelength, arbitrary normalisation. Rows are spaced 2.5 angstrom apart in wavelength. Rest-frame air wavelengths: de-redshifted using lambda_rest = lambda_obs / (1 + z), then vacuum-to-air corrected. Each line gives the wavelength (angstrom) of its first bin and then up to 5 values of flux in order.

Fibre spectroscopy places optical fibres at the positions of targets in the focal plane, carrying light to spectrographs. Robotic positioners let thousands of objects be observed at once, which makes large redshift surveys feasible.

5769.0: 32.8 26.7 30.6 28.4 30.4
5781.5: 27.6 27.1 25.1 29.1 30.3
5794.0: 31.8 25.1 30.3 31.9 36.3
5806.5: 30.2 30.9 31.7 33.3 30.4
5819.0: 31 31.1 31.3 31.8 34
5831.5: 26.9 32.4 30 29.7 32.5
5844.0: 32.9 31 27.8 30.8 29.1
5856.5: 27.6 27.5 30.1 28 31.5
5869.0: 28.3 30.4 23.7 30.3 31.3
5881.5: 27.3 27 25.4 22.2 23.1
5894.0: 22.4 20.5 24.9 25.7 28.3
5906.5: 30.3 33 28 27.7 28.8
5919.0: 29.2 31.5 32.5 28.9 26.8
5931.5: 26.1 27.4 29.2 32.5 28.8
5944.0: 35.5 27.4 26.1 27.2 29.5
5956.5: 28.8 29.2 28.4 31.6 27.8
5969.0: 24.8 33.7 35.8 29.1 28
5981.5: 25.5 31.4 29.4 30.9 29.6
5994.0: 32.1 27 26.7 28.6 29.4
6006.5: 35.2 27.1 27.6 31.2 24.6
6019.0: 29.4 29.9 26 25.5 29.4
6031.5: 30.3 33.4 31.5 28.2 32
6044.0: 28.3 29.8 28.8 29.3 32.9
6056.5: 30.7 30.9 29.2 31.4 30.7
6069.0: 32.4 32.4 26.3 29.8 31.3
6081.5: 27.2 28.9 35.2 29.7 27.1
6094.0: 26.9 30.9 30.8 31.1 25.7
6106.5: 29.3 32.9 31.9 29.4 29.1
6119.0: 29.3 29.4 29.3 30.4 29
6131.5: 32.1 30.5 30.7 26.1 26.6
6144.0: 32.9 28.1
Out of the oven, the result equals 0.06 mag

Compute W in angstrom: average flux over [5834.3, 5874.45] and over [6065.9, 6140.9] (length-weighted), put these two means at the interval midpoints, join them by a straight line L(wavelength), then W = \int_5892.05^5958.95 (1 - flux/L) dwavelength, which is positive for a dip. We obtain 3.1 angstrom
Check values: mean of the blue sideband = 29.6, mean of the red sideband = 29.8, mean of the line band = 28.3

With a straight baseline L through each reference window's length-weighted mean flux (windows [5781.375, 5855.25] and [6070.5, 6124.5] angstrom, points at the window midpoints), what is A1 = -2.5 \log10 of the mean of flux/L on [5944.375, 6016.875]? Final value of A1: 0.03 mag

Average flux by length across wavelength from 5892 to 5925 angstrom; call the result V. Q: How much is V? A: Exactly 27.8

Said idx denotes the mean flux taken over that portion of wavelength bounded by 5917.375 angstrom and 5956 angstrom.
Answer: 29.2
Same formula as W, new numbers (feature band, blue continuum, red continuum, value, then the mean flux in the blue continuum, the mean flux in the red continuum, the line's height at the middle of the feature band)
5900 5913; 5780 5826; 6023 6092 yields 0.5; 30.3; 30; 30.2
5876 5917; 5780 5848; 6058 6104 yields 4.9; 30.6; 30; 30.4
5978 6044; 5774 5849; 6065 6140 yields 1.9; 30.5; 29.9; 30.1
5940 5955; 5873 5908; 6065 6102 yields -1.1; 26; 30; 27.2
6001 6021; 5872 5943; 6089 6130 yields -0.4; 27.7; 29.5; 28.6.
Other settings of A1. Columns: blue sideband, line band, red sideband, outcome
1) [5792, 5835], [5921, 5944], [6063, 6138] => 0.04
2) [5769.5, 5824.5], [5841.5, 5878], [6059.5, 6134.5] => 0.03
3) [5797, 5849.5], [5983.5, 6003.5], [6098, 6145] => 0.04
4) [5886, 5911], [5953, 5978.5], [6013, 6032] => -0.11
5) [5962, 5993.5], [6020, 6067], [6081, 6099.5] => -0.01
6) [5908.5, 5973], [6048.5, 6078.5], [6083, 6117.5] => -0.02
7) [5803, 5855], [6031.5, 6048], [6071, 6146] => -0.02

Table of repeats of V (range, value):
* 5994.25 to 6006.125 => 28.8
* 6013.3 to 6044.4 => 29.2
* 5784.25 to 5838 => 30.6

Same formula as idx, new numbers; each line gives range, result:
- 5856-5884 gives 28.7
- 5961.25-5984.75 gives 29.6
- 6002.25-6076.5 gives 29.8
